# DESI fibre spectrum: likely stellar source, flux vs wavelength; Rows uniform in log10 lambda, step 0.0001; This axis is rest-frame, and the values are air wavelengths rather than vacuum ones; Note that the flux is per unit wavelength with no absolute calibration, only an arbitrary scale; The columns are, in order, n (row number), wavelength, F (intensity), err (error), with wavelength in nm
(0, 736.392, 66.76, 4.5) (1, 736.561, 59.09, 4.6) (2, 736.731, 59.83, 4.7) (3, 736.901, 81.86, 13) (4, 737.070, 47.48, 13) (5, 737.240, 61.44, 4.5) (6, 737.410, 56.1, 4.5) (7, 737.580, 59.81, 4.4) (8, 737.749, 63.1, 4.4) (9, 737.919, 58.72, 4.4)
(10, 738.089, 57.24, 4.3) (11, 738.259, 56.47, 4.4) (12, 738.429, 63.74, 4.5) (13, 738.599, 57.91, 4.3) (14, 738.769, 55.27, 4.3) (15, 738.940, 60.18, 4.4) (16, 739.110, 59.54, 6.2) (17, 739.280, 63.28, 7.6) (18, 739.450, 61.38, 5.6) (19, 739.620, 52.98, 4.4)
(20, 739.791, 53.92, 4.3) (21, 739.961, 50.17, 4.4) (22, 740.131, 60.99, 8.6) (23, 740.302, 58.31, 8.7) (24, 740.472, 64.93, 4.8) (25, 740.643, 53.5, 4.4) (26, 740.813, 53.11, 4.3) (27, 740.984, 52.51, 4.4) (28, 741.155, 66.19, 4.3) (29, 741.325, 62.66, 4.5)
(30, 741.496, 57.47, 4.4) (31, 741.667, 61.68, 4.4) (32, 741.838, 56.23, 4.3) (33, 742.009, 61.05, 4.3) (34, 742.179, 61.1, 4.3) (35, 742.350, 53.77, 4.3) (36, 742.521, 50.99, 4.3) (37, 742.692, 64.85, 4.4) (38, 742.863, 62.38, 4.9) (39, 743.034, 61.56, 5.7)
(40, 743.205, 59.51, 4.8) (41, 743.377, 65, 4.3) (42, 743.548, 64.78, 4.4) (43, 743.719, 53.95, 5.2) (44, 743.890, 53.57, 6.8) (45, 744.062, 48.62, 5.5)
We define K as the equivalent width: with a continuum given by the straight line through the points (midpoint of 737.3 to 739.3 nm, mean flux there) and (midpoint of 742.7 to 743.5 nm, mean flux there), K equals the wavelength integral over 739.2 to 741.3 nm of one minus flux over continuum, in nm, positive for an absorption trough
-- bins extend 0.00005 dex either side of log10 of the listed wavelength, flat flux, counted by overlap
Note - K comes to 0.10 nm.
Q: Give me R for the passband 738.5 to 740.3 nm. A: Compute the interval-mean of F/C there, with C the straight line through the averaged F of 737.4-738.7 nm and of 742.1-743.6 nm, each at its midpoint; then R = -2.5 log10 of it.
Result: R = 0.04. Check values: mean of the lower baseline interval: 59.3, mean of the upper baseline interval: 60.3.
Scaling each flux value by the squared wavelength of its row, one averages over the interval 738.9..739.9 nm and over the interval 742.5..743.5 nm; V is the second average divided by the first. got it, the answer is 1.06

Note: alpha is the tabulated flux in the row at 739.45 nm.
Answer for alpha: 61.38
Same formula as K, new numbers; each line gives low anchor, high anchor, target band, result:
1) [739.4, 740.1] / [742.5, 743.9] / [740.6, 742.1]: -0.027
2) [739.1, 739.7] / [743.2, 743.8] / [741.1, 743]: 0.020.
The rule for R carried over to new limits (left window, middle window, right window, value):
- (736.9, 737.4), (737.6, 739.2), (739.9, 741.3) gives -0.01 mag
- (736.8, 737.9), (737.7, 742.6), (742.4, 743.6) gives 0.05 mag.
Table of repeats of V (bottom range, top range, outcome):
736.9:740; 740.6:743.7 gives 1.02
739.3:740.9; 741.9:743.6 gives 1.07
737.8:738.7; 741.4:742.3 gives 1.02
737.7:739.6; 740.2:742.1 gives 1.00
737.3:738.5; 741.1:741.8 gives 1.05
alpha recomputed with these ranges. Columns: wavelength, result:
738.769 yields 55.27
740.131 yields 60.99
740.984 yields 52.51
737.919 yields 58.72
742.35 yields 53.77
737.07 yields 47.48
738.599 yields 57.91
